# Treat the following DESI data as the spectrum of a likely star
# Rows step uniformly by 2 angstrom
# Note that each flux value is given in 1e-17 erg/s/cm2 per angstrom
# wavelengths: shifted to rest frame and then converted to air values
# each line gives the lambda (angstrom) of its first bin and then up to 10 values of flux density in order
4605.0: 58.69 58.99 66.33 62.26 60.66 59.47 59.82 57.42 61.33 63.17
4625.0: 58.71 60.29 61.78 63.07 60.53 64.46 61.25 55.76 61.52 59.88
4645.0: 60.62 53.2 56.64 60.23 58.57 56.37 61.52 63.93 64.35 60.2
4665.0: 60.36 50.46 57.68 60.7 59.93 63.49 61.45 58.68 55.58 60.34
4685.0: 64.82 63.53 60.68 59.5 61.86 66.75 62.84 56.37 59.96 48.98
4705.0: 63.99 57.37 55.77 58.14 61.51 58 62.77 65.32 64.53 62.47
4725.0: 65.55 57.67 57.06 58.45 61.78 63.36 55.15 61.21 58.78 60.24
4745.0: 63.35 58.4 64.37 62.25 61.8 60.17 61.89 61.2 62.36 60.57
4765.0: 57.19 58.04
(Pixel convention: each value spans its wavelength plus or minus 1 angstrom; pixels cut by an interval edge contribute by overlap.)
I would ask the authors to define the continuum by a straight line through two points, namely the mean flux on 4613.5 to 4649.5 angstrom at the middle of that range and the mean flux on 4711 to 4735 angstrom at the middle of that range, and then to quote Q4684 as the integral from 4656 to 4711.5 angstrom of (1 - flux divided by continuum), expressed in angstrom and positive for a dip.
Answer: 0.7 angstrom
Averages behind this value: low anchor 60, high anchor 61.3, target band 60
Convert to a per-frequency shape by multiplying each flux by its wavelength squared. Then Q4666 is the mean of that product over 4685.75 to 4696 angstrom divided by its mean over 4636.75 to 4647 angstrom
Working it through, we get 1.08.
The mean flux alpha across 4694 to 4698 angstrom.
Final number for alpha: 64.8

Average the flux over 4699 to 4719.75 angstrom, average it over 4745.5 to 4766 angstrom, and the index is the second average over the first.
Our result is 1.04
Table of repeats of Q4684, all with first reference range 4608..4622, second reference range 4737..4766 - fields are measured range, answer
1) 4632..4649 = 0.4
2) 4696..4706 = 0.4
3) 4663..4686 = 0.6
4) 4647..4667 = 0.5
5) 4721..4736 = -0.1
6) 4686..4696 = -0.3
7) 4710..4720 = 0.0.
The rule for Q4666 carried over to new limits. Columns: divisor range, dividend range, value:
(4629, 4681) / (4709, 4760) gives 1.05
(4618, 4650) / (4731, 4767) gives 1.06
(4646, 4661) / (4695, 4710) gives 1.01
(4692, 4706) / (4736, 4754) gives 1.03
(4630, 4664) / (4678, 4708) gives 1.02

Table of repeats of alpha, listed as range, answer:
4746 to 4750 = 61.4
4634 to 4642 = 60.7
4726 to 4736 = 59.7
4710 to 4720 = 61.1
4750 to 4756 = 61.4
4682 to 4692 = 61.8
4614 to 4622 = 59.5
